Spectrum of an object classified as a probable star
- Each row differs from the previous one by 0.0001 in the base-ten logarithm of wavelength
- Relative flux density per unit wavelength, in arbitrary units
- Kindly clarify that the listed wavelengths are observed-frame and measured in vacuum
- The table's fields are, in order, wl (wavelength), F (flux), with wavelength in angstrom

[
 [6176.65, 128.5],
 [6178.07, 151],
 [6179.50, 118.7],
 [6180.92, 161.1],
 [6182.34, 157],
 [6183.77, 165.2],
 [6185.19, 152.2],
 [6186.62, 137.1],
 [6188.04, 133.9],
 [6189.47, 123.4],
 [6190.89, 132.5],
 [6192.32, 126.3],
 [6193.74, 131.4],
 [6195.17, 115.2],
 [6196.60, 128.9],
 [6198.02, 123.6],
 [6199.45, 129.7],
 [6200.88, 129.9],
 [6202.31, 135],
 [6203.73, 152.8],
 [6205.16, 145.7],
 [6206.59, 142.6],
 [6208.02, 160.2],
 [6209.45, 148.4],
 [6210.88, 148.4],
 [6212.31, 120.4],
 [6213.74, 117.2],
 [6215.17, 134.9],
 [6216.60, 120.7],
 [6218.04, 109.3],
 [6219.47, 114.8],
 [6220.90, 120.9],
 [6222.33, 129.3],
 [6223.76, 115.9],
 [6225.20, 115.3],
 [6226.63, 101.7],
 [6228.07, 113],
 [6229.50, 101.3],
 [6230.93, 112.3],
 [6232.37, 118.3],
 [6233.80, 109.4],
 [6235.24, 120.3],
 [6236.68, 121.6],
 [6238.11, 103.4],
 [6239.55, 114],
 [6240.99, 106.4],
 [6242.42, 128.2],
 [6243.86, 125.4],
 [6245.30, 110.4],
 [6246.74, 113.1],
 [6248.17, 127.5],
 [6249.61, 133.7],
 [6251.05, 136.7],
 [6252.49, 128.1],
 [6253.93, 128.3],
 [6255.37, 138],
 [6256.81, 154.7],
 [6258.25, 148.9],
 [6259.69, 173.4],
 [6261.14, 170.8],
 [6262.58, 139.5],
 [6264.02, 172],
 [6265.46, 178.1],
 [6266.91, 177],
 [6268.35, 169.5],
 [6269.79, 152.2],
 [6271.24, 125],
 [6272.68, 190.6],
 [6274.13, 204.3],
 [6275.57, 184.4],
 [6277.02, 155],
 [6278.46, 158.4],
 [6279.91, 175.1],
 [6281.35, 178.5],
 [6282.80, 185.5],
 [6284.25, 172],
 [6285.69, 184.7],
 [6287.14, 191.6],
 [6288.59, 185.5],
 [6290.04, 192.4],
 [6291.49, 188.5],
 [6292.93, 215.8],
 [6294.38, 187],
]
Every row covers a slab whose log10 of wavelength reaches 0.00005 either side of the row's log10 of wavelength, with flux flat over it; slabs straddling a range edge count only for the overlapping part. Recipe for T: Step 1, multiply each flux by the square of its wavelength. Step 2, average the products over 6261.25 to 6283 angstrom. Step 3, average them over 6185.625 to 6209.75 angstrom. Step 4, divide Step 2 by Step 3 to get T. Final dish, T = 1.28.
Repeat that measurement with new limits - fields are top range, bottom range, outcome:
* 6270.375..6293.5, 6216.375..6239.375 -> 1.61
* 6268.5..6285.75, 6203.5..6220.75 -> 1.31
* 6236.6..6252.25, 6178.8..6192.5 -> 0.87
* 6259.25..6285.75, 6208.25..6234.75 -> 1.44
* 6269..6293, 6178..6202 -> 1.35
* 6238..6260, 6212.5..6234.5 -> 1.13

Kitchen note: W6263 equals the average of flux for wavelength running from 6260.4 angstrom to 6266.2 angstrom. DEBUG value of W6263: 165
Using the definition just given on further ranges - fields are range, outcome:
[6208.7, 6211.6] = 148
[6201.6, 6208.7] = 147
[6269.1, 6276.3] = 171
